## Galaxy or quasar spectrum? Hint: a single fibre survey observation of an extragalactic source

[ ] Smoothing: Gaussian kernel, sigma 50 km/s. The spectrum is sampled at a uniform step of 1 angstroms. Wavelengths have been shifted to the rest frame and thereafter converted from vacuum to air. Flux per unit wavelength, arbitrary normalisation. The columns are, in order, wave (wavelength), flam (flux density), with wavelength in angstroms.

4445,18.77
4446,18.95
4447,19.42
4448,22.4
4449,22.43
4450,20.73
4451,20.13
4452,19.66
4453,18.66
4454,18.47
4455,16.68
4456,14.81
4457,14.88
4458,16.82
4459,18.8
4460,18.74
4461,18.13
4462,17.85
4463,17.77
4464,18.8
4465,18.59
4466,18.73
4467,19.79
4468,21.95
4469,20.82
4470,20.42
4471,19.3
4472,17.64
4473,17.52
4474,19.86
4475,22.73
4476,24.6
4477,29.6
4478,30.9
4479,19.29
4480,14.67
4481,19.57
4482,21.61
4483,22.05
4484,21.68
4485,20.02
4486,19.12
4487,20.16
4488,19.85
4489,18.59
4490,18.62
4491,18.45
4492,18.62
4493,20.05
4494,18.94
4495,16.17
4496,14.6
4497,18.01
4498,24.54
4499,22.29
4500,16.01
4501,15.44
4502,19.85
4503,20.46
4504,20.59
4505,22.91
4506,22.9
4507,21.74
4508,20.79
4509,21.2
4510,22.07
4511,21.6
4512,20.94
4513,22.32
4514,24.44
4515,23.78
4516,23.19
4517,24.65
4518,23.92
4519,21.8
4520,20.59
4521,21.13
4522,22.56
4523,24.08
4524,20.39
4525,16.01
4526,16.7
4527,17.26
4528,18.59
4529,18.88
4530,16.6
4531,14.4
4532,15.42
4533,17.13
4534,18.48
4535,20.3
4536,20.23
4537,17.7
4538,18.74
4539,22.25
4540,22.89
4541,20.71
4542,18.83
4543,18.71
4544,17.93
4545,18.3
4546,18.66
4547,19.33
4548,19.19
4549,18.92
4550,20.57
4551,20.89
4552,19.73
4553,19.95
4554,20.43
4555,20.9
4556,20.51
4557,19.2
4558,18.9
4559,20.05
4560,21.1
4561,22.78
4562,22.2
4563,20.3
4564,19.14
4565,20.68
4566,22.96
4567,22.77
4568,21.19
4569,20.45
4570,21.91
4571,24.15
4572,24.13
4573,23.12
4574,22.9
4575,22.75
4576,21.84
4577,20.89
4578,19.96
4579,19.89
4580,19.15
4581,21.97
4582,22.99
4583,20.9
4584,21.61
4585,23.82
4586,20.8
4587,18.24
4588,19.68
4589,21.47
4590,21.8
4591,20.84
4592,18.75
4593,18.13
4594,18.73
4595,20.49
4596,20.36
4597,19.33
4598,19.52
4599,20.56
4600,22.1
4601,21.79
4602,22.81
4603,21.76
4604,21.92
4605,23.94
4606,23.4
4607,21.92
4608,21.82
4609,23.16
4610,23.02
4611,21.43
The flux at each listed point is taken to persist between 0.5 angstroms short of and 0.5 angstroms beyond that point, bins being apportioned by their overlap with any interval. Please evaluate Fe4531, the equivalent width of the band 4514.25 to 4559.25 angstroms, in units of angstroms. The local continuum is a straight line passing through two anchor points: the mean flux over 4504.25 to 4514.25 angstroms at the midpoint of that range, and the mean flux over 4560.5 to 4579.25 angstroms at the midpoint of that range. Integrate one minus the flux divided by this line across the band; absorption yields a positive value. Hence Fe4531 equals 4.4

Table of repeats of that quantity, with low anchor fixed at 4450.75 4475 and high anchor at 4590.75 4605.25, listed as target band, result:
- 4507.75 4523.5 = -2.48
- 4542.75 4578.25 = -1.18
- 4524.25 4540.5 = 1.17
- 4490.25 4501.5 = 0.38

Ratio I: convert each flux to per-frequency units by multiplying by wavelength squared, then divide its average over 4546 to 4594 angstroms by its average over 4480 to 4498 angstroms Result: 1.13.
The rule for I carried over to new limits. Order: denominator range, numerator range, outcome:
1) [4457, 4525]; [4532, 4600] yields 1.03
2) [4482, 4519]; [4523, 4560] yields 0.94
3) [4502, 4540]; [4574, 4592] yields 1.06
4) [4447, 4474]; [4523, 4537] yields 0.98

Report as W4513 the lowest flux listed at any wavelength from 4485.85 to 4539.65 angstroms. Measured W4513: 14.4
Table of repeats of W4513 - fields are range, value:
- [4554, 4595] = 18.13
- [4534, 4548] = 17.7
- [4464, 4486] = 14.67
